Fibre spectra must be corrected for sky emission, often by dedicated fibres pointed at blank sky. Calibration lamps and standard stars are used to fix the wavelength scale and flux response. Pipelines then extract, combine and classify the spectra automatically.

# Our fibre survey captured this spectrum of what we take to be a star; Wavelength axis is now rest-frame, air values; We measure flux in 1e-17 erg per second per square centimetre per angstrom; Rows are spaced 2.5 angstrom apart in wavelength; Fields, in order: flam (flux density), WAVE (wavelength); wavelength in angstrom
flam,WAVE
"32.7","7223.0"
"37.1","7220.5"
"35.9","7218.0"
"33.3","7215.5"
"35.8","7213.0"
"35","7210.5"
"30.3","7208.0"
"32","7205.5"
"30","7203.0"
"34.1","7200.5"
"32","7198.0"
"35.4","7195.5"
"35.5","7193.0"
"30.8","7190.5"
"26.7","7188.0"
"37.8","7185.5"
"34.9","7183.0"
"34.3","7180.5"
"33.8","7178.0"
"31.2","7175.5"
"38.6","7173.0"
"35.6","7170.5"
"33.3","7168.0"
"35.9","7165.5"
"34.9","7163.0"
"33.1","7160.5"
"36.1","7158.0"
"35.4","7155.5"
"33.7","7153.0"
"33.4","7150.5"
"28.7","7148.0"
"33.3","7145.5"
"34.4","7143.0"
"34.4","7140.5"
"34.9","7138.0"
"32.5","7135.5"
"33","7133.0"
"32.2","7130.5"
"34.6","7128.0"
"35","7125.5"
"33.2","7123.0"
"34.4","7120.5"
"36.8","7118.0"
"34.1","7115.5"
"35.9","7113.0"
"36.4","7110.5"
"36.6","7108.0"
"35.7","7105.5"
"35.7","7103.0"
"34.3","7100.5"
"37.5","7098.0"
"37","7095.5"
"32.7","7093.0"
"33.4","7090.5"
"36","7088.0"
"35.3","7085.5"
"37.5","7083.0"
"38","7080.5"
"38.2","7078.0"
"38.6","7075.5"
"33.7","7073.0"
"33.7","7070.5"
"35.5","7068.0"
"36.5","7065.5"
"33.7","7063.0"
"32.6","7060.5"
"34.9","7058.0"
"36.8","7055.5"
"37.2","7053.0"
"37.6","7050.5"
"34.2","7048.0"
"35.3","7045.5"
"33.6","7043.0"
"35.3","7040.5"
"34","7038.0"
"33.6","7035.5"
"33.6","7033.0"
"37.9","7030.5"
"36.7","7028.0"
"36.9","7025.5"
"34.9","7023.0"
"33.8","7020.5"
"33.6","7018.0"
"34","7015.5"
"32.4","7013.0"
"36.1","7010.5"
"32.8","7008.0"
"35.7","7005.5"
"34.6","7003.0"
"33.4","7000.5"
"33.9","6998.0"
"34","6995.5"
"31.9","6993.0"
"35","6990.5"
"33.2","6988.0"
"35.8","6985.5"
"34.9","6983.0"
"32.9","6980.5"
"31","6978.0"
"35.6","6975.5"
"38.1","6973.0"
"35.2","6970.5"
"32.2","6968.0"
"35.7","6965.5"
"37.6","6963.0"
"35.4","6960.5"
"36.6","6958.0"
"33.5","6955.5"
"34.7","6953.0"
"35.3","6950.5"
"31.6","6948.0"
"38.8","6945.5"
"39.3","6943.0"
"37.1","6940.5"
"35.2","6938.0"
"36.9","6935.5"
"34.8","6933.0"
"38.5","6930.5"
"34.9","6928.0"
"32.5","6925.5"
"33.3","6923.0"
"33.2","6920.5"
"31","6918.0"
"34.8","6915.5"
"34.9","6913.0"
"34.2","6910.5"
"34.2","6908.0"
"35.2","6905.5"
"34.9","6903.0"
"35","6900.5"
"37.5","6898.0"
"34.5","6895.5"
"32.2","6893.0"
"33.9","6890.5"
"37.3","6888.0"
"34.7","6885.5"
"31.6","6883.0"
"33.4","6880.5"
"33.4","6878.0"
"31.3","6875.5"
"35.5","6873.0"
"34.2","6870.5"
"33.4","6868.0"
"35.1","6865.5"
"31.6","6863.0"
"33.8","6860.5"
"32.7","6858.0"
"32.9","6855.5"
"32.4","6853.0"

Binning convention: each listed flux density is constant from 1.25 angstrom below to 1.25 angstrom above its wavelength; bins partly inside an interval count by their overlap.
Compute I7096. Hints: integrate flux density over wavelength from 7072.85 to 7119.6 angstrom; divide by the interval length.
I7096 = 36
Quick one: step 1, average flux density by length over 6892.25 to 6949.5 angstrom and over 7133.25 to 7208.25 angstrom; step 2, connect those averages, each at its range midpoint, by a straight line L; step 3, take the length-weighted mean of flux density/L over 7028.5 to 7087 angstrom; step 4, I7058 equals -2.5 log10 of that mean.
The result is -0.041 mag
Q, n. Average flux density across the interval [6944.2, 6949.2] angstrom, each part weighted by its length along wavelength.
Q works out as 35.3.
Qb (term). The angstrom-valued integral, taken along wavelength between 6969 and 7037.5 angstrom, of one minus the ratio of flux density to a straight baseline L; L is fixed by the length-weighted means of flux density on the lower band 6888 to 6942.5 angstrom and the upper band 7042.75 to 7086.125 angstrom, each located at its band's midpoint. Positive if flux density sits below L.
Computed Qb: 1.7 angstrom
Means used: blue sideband 34.8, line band 34.5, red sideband 35.8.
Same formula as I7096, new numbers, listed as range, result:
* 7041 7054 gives 35.5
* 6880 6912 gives 34.5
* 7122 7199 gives 33.8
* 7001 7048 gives 34.7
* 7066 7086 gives 36.4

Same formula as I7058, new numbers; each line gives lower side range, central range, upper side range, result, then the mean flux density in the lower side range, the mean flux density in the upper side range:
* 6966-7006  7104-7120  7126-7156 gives -0.07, 34.2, 33.4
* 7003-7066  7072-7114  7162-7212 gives -0.05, 34.9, 33.6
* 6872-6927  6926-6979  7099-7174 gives -0.05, 34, 34.5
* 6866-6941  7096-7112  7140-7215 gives -0.07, 34.4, 33.7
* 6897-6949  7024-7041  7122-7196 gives -0.03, 35.1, 33.9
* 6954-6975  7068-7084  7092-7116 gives -0.03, 35.5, 35.7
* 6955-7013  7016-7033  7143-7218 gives -0.03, 34.5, 33.7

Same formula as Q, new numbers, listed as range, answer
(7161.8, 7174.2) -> 35.7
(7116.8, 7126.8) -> 34.8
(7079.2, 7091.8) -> 36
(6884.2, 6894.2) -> 34.5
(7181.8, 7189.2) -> 33.2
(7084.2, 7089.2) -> 35.7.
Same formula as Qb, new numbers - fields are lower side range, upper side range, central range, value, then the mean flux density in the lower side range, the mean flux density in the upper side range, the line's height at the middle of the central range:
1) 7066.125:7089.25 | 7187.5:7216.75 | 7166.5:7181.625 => -0.43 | 36.3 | 32.7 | 33.5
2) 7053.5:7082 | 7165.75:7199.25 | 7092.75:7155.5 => 0.66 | 35.7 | 33.9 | 34.8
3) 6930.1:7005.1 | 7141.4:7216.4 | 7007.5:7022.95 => 0.37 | 35.1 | 33.6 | 34.7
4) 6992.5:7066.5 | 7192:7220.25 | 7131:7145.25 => 0.16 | 34.7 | 33.7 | 34.1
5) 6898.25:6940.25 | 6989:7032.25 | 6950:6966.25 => -0.42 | 34.7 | 34.5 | 34.6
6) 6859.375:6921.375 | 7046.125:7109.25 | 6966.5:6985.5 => 0.23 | 34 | 35.7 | 34.8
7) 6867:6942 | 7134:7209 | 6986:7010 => 0.13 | 34.5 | 33.6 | 34.2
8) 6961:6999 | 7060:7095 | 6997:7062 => 0.32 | 34.5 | 35.5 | 35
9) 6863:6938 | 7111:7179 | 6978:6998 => 0.30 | 34.3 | 34.2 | 34.3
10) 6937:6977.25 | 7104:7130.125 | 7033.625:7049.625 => 0.47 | 35.7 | 35.2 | 35.4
